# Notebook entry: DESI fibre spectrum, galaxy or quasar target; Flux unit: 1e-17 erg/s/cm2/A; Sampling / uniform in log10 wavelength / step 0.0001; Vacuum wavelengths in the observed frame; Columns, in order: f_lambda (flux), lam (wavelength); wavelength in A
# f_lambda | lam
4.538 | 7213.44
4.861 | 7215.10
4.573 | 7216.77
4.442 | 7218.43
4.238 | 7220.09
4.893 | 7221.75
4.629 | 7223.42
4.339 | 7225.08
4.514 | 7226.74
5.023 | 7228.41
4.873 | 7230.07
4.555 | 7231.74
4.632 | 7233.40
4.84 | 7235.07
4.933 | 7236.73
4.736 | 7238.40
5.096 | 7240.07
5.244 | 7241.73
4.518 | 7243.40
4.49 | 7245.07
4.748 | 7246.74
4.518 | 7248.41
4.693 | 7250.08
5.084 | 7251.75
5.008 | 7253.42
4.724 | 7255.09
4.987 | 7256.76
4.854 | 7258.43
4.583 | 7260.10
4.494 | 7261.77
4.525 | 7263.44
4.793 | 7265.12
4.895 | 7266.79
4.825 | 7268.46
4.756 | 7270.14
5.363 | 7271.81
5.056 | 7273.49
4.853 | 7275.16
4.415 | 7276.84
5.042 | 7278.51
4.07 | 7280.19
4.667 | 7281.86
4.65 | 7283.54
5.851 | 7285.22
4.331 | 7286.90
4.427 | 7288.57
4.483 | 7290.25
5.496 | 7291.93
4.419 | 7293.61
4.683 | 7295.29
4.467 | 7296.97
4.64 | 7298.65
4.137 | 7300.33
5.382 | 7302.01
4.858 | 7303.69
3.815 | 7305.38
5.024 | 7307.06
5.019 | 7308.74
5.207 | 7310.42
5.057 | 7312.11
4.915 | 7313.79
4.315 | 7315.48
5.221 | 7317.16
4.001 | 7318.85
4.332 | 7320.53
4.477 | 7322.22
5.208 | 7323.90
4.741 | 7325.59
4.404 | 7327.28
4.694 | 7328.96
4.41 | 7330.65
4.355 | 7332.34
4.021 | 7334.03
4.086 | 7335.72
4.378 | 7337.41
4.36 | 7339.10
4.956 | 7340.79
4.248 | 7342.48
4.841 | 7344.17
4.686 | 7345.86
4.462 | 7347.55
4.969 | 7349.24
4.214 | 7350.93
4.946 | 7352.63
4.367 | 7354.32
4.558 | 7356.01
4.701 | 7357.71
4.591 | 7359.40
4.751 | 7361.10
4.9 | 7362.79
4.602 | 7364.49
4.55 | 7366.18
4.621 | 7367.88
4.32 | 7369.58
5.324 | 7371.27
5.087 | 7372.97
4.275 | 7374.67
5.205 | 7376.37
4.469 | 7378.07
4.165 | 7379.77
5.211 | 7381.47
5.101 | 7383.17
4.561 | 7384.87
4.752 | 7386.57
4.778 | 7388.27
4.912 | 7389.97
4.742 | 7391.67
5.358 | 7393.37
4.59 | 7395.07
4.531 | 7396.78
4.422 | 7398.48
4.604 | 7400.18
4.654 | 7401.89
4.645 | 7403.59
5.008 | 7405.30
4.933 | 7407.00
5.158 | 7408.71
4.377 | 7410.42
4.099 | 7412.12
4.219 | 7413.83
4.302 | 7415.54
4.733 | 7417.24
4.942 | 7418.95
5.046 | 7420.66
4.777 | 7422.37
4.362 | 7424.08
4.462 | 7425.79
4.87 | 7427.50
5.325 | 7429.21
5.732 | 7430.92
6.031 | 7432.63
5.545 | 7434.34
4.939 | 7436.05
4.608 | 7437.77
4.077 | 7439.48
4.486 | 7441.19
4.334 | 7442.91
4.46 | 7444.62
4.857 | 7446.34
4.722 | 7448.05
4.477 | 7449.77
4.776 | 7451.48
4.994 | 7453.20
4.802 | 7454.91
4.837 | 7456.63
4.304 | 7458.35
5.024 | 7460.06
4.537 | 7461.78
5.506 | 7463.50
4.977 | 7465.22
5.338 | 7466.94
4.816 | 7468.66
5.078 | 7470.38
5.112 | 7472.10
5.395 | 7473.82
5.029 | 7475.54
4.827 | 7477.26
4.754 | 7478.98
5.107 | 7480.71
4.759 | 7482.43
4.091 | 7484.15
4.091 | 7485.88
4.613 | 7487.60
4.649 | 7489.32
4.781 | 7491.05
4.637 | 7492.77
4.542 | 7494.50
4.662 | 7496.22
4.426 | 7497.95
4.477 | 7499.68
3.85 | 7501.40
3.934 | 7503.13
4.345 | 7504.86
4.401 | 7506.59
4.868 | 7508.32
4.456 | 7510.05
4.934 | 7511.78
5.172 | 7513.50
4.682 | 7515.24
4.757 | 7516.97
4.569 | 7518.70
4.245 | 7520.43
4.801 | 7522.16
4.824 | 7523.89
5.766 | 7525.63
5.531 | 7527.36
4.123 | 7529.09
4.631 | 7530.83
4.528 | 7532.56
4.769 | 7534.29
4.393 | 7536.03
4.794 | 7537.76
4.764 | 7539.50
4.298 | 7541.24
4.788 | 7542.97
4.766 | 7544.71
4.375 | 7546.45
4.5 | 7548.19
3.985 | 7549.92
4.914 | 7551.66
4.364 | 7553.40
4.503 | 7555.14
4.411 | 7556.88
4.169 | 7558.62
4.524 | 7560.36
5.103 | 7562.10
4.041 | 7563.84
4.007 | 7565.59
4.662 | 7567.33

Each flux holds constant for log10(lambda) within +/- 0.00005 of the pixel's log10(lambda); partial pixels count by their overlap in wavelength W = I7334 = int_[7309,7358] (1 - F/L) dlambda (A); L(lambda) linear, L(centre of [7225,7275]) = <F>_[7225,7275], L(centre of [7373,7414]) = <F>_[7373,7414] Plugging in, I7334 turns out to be 1.6 A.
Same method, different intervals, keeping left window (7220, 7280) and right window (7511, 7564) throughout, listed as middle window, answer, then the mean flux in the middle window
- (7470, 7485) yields -0.7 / 4.9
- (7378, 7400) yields -0.1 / 4.75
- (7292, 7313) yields 0.0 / 4.75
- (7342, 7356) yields 0.4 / 4.6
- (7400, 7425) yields 0.2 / 4.66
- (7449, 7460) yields -0.1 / 4.73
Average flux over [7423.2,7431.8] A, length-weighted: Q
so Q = 4.95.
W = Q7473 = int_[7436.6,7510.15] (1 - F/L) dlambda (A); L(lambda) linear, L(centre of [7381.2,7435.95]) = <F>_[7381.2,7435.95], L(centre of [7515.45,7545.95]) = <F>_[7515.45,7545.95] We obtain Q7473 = 1.57 A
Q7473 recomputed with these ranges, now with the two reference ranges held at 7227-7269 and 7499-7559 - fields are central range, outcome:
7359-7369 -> 0.1 A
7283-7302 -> 0.1 A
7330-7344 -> 1.0 A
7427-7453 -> -1.3 A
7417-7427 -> -0.1 A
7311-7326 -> 0.1 A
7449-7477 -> -1.8 A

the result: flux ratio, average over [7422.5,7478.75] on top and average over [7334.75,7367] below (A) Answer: 1.07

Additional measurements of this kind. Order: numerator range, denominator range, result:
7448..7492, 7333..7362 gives 1.06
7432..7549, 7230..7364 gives 1.01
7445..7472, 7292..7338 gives 1.05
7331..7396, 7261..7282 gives 0.98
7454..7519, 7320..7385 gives 1.02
